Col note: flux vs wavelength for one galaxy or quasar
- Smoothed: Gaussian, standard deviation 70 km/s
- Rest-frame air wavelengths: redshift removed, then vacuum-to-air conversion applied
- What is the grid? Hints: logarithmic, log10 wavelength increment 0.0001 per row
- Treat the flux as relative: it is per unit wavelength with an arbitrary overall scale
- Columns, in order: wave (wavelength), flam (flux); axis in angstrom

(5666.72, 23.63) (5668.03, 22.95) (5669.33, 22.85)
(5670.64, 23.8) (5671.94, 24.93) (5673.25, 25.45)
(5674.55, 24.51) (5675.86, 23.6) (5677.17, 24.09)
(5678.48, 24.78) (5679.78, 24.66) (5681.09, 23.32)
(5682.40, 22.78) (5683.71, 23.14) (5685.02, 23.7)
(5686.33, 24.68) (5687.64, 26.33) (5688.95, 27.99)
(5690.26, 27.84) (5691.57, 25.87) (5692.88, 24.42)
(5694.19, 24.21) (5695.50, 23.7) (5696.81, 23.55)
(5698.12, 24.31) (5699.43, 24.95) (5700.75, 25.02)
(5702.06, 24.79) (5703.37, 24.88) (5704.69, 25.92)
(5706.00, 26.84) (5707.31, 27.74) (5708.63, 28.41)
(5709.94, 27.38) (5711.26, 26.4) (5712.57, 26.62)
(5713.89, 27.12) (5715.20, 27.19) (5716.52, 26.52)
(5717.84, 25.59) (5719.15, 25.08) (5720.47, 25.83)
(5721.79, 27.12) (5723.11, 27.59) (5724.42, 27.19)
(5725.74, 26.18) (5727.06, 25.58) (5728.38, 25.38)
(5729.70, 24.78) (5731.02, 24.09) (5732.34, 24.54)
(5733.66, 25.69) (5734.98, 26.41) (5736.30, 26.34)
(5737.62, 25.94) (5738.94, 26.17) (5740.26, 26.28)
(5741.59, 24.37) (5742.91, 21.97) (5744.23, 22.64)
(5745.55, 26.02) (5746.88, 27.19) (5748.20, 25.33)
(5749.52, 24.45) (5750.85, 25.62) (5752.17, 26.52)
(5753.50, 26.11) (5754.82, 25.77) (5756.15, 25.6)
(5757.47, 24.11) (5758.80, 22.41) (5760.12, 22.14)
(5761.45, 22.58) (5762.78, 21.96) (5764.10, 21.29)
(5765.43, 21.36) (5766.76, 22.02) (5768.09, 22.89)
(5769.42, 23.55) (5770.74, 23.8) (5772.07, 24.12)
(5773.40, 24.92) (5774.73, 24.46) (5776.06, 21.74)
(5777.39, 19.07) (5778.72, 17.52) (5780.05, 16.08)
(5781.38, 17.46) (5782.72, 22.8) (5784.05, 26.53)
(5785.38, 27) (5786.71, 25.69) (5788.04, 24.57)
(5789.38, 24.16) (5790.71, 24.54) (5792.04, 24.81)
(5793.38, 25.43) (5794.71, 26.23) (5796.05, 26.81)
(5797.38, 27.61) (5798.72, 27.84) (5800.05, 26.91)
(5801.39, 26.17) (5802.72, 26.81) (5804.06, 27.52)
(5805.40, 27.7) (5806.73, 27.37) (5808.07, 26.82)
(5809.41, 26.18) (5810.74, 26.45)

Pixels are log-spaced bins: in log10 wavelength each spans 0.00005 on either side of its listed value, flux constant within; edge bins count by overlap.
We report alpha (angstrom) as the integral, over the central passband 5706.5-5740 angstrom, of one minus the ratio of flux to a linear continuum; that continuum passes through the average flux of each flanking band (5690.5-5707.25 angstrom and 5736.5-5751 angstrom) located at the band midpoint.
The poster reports -1.6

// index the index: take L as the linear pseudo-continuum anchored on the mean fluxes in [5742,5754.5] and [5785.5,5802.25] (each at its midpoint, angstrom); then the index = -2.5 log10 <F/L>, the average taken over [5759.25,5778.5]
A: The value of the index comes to 0.138 mag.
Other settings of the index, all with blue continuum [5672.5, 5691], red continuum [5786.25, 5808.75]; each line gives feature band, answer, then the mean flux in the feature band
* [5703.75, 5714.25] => -0.08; 27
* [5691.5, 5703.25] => 0.02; 24.5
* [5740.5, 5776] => 0.08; 24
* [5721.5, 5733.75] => -0.02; 25.8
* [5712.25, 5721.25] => -0.04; 26.3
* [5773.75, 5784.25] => 0.26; 20.6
